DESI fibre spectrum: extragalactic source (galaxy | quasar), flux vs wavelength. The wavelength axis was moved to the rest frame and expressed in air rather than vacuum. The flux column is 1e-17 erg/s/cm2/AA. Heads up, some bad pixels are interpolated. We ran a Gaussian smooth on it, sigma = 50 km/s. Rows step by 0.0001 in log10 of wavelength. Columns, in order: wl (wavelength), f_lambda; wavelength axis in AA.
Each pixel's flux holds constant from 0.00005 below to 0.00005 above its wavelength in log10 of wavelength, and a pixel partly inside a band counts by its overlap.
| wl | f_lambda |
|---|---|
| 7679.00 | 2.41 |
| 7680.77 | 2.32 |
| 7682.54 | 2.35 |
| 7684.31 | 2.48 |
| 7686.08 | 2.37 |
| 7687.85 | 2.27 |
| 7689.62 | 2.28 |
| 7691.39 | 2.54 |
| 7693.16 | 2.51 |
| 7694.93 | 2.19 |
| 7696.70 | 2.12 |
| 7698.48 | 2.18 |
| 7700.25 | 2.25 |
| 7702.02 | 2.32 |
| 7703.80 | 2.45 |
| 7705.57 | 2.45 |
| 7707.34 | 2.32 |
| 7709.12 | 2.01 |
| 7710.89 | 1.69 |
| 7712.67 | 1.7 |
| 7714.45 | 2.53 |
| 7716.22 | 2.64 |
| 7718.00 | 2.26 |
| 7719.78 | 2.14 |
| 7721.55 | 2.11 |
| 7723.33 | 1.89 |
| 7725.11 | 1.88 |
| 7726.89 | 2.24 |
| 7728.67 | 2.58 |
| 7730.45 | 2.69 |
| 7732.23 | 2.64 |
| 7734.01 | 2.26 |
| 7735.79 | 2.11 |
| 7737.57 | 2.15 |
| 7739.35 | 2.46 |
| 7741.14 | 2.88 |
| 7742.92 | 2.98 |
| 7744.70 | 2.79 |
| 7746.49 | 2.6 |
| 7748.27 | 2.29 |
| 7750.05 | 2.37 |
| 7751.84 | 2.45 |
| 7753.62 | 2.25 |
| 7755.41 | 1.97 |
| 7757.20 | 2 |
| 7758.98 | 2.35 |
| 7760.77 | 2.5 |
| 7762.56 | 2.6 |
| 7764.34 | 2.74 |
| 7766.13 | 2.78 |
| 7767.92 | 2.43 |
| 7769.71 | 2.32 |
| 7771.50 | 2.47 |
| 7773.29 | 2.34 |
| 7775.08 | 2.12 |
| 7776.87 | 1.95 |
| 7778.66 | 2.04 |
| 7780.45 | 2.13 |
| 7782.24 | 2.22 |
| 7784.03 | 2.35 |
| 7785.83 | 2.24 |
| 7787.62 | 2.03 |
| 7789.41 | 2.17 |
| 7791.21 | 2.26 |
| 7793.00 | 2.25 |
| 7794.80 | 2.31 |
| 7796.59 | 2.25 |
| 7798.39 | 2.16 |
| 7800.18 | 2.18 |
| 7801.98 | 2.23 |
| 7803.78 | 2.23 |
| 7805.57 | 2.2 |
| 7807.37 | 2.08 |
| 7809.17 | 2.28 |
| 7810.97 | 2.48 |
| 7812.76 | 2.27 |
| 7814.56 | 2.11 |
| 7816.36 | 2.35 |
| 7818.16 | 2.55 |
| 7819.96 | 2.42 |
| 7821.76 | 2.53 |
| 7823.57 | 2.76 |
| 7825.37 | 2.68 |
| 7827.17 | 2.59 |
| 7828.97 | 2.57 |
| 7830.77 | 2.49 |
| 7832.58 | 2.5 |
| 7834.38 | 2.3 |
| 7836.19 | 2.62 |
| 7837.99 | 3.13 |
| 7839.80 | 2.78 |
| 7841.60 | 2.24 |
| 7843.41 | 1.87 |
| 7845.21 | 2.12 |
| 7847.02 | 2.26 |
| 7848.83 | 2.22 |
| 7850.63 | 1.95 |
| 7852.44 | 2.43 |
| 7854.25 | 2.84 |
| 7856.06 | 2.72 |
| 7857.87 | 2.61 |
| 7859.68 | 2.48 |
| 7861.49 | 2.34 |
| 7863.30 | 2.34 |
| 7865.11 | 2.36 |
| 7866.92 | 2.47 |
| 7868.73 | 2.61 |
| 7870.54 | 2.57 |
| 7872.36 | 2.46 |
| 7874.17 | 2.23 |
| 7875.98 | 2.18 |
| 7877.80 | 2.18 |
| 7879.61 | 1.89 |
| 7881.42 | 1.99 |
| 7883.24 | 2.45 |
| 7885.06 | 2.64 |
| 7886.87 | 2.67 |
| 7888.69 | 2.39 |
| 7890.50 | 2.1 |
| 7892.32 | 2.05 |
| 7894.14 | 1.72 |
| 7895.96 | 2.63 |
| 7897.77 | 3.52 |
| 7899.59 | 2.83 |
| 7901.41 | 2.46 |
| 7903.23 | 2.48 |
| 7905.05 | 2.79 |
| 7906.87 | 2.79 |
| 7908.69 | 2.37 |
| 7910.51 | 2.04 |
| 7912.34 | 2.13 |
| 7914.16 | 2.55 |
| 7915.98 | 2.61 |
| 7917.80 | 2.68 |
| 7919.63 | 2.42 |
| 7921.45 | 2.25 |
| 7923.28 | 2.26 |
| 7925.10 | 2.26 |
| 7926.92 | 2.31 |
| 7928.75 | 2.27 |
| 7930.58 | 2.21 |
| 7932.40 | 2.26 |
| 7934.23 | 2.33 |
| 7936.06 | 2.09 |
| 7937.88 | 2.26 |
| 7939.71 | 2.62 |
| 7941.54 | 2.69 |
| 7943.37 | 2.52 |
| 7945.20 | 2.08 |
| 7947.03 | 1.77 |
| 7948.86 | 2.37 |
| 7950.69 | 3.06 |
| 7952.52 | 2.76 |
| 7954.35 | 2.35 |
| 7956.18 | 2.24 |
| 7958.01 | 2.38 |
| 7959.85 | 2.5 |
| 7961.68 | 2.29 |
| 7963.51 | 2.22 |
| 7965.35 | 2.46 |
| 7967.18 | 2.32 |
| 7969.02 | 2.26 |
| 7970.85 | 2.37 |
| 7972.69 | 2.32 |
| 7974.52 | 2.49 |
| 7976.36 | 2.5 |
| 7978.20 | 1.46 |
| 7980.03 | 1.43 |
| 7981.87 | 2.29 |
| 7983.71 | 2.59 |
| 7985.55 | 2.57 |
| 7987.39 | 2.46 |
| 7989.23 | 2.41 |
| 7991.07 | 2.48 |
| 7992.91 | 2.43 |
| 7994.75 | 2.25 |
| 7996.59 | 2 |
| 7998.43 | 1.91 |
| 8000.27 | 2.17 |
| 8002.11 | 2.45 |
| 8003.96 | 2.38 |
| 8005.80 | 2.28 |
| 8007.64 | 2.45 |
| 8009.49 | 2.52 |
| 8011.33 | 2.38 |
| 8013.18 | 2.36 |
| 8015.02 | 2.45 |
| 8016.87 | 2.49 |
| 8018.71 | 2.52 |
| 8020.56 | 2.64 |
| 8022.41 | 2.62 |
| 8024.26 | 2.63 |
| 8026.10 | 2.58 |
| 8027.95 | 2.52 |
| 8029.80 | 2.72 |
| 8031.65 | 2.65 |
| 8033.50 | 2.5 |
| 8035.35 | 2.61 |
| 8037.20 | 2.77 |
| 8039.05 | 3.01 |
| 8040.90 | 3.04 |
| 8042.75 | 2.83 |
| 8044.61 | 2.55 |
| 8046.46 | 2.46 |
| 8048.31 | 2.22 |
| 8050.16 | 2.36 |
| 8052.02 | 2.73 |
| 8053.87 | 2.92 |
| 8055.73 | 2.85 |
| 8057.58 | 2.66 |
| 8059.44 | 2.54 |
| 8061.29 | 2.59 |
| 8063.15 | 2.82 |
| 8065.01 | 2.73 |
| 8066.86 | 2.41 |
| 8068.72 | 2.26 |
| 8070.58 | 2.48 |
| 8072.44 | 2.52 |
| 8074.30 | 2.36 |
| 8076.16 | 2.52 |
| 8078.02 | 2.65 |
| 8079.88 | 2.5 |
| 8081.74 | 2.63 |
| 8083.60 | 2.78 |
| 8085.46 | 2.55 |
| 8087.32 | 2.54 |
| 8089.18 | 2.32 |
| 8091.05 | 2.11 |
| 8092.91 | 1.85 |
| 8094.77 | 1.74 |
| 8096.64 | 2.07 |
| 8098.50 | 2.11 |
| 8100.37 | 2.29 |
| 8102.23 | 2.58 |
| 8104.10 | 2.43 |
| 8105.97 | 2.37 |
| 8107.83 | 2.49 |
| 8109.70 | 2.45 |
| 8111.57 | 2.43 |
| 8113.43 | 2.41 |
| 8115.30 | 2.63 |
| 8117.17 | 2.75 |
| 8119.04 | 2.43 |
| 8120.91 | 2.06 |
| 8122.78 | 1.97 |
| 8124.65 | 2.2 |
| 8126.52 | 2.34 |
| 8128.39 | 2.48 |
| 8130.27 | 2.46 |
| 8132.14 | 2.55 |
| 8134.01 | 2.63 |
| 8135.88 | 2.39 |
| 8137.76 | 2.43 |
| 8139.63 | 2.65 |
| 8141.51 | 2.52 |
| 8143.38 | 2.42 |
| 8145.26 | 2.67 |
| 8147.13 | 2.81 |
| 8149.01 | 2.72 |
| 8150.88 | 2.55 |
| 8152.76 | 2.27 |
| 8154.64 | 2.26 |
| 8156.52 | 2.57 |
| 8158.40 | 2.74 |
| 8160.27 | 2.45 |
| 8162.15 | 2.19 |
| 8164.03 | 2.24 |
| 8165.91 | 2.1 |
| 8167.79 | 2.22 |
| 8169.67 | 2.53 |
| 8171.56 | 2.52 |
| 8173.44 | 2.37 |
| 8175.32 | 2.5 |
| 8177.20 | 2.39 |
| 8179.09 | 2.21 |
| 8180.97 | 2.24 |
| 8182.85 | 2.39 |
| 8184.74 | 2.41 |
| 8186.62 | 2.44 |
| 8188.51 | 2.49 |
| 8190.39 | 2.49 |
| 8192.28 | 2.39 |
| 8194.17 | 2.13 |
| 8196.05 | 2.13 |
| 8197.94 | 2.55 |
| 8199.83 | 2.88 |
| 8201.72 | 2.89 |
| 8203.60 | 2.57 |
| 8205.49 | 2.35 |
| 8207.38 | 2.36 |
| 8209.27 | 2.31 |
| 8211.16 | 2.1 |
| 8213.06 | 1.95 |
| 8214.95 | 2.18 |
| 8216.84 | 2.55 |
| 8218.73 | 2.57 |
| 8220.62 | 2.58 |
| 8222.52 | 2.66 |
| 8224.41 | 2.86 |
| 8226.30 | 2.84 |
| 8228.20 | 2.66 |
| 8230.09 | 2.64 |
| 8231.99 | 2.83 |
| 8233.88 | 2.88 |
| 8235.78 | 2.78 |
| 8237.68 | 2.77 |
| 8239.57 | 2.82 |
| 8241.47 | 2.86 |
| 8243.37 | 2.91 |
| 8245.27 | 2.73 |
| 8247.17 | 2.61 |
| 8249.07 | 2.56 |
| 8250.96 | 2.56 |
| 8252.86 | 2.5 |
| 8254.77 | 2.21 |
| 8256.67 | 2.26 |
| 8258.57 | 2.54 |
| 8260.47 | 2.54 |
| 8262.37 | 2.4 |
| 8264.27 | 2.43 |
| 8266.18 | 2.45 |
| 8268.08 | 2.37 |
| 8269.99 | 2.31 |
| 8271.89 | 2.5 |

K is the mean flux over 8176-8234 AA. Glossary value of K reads 2.48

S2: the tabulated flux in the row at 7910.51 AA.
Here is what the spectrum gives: 2.04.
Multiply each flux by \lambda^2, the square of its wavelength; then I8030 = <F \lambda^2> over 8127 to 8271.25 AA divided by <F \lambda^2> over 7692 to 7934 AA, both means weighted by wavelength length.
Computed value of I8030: 1.2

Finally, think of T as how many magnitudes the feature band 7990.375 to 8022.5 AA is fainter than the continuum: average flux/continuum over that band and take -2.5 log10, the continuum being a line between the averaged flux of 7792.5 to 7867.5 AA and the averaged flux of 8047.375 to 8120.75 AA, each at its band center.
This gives 0.03 mag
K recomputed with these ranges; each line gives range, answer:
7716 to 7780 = 2.36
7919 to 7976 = 2.36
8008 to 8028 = 2.52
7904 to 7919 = 2.49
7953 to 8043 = 2.42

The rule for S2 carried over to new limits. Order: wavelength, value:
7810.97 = 2.48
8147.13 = 2.81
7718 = 2.26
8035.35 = 2.61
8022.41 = 2.62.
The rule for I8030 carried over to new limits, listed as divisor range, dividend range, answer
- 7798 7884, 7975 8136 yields 1.08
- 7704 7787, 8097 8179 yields 1.15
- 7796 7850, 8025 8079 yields 1.16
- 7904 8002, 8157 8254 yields 1.14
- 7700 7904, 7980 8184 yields 1.12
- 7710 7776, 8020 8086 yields 1.20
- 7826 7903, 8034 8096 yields 1.10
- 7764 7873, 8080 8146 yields 1.09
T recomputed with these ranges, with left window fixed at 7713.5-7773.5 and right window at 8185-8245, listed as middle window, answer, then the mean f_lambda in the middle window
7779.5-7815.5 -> 0.093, 2.22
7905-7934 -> 0.040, 2.37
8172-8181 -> 0.082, 2.36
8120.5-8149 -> 0.035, 2.45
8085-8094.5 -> 0.136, 2.22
